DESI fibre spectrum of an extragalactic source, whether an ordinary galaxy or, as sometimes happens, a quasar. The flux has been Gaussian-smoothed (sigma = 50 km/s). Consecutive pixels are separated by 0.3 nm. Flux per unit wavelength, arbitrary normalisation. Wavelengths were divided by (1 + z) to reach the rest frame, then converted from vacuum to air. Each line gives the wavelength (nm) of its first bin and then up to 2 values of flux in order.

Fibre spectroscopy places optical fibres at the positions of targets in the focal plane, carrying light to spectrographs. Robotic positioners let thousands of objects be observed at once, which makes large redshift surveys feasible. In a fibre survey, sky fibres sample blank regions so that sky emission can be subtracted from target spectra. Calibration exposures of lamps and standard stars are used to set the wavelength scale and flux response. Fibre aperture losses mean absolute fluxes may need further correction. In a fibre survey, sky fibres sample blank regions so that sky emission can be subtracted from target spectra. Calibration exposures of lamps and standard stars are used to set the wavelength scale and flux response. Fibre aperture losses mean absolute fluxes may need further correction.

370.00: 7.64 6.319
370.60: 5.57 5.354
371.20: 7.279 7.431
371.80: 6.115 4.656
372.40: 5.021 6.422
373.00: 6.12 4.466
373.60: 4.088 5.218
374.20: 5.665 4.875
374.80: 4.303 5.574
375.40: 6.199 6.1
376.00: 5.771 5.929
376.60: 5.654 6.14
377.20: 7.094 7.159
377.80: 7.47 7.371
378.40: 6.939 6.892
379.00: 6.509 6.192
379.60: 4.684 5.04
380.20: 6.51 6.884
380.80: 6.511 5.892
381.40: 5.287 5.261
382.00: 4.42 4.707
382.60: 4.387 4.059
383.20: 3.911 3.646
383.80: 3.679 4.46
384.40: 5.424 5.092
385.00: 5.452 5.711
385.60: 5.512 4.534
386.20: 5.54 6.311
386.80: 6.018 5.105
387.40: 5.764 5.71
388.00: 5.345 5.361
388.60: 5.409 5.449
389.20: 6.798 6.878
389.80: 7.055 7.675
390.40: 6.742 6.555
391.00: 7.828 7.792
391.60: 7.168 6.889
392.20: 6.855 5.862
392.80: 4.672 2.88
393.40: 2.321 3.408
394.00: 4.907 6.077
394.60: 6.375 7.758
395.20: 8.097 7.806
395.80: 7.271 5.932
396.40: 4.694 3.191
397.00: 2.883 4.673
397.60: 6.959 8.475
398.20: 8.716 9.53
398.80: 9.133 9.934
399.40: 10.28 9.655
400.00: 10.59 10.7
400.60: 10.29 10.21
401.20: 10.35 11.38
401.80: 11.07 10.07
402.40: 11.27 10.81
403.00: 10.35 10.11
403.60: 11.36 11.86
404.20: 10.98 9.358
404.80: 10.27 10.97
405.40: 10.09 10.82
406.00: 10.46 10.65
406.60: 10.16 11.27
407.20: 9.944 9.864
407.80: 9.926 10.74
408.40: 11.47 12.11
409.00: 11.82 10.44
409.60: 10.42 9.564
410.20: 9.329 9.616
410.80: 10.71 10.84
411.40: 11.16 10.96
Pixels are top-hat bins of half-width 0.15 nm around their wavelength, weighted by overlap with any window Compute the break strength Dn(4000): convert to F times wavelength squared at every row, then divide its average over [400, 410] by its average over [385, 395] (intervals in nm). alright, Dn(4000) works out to 1.96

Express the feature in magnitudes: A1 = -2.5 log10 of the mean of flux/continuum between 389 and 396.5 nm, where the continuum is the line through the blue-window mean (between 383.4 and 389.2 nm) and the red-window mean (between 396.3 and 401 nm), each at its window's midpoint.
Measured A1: 0.08 mag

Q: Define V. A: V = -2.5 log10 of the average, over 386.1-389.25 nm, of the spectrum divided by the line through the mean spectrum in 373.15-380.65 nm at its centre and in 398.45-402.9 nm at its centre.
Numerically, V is 0.37 mag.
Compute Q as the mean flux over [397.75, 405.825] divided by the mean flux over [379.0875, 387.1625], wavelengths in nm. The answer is 2.0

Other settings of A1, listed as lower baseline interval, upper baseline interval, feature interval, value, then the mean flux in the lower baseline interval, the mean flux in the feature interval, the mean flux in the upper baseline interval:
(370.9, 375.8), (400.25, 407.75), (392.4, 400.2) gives 0.38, 5.58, 6.65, 10.6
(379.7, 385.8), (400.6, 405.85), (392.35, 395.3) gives 0.49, 5.08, 5.19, 10.7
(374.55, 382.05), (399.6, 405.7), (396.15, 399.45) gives 0.36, 6.08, 7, 10.6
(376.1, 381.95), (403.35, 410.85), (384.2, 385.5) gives 0.31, 6.25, 5.39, 10.6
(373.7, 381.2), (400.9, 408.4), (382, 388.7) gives 0.42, 6.09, 5.03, 10.6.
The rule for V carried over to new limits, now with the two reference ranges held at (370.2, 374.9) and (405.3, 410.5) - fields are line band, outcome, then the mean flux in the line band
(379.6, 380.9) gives 0.10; 6.05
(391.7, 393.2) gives 0.44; 5.57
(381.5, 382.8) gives 0.42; 4.69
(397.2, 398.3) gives 0.25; 7.25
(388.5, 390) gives 0.23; 6.39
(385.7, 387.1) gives 0.33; 5.54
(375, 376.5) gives 0.02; 5.92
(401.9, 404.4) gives -0.10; 10.8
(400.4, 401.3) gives -0.09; 10.3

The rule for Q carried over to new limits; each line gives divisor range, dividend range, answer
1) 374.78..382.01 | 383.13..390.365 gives 0.90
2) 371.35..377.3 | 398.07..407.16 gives 1.85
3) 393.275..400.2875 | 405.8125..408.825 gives 1.52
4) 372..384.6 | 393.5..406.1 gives 1.58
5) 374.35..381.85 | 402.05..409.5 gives 1.76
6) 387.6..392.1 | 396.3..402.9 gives 1.35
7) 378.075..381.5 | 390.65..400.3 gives 1.10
